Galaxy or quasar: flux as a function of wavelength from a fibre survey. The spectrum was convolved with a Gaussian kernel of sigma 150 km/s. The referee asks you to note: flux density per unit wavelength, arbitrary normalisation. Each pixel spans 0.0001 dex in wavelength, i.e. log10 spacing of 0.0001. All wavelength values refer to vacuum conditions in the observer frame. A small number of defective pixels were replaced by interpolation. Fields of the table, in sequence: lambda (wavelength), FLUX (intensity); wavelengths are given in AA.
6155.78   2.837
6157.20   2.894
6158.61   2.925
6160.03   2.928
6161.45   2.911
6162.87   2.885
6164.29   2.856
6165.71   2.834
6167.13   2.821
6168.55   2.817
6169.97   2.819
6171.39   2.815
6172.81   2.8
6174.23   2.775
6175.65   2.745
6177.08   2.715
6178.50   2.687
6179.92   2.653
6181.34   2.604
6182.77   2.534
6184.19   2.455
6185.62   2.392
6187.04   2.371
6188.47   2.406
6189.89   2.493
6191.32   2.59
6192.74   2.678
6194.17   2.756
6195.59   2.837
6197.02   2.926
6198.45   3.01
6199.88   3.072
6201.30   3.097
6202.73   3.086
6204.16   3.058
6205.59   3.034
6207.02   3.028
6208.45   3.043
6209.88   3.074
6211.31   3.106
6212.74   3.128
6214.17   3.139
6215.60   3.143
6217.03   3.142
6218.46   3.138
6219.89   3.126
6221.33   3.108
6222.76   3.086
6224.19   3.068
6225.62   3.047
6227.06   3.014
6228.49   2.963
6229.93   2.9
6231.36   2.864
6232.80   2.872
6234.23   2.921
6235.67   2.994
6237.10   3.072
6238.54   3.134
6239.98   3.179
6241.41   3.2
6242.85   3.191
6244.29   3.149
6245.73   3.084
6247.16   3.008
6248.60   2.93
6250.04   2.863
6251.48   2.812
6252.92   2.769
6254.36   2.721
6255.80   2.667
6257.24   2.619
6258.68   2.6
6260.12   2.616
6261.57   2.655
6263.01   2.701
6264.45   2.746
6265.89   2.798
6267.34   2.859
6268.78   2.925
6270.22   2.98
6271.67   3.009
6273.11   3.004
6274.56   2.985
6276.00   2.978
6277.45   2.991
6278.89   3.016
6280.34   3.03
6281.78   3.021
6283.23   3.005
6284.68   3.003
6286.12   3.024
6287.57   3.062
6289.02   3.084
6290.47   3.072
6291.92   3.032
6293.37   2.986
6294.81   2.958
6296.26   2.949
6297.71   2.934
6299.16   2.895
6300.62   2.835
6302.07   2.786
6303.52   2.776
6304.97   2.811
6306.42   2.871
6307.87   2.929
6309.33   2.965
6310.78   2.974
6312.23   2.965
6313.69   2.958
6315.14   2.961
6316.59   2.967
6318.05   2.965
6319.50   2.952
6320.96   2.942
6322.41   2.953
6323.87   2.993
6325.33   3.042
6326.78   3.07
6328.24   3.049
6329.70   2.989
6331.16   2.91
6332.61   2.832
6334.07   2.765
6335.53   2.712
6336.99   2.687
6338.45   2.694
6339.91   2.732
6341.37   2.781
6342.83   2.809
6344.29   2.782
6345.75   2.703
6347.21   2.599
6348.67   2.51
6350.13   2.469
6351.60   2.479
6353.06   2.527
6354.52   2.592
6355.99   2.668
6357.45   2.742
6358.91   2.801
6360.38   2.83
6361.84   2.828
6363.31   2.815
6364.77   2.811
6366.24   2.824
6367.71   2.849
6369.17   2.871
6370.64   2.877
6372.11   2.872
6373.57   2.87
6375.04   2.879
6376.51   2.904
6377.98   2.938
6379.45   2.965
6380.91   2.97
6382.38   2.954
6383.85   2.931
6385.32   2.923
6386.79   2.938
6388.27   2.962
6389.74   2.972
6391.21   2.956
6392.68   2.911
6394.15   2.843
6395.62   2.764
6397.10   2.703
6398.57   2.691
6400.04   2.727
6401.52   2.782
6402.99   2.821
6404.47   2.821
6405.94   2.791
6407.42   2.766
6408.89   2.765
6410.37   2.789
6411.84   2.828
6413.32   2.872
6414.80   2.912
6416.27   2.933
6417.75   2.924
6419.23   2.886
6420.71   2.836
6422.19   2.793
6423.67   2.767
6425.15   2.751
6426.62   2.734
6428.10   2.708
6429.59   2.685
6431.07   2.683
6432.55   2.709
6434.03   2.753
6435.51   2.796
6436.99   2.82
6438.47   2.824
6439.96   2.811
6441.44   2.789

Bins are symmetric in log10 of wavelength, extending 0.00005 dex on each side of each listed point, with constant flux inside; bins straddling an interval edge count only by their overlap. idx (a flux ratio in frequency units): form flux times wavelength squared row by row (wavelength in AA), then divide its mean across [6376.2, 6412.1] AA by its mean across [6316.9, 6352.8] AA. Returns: 1.0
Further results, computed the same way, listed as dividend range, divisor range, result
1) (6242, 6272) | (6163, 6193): 1.09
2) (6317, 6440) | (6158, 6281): 1.03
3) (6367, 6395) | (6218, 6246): 1.00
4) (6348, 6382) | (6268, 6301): 0.95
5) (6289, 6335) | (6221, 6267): 1.03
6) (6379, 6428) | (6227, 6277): 1.03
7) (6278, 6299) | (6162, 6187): 1.15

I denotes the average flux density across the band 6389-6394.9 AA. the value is 2.92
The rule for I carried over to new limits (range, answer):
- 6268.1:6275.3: 2.98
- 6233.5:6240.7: 3.06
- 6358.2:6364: 2.82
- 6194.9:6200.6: 2.96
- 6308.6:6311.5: 2.97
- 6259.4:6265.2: 2.68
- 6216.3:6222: 3.13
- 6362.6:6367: 2.82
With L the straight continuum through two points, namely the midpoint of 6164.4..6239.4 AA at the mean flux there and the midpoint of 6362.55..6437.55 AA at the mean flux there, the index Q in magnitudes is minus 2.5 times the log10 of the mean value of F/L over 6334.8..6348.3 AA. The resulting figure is 0.05 mag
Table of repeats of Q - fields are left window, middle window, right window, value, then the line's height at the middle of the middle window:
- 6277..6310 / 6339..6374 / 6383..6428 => 0.06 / 2.89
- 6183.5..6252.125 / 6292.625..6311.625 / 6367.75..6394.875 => 0.01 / 2.94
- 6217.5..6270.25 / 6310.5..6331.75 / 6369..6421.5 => -0.03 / 2.9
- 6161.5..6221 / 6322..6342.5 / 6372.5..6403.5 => 0.00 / 2.87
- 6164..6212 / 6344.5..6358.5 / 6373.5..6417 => 0.10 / 2.85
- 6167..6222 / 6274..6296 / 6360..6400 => -0.06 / 2.86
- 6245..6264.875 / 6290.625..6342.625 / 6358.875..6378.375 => -0.03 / 2.82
